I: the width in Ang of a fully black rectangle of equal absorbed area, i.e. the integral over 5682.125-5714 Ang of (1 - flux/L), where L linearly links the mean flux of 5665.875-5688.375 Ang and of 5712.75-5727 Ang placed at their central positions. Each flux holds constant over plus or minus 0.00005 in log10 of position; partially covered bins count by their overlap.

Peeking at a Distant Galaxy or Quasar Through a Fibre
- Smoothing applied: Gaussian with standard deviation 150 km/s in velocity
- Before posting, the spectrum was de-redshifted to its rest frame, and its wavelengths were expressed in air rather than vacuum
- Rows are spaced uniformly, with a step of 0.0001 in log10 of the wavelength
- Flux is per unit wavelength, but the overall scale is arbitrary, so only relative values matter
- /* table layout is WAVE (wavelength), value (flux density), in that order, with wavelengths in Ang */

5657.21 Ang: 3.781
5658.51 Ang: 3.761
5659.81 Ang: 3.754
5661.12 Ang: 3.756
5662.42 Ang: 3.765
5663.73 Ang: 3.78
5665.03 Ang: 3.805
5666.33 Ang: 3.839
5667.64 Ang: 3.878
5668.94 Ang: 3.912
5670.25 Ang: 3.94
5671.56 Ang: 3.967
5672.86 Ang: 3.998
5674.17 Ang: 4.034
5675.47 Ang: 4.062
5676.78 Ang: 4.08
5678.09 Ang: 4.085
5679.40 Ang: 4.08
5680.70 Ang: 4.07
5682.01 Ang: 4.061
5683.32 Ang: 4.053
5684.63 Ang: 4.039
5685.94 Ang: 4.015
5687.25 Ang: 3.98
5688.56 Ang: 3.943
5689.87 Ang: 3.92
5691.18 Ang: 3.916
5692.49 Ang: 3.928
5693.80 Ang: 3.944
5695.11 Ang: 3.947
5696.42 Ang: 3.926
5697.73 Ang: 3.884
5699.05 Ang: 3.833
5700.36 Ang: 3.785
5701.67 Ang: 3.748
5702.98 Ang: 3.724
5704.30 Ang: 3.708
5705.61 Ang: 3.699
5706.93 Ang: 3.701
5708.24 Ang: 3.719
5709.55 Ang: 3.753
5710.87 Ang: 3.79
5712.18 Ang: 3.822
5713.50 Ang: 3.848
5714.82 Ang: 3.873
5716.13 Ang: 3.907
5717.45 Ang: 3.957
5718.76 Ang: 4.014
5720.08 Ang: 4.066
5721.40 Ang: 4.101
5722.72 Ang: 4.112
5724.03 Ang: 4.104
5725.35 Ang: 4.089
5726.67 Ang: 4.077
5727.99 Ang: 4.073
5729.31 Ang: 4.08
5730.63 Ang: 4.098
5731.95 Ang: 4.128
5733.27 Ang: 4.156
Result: 1.1 Ang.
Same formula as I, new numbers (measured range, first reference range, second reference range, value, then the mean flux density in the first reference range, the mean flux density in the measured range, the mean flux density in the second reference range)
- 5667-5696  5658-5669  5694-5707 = -1.5 Ang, 3.8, 3.99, 3.8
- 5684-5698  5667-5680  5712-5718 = 0.0 Ang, 4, 3.95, 3.88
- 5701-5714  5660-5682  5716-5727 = 0.9 Ang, 3.94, 3.75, 4.05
